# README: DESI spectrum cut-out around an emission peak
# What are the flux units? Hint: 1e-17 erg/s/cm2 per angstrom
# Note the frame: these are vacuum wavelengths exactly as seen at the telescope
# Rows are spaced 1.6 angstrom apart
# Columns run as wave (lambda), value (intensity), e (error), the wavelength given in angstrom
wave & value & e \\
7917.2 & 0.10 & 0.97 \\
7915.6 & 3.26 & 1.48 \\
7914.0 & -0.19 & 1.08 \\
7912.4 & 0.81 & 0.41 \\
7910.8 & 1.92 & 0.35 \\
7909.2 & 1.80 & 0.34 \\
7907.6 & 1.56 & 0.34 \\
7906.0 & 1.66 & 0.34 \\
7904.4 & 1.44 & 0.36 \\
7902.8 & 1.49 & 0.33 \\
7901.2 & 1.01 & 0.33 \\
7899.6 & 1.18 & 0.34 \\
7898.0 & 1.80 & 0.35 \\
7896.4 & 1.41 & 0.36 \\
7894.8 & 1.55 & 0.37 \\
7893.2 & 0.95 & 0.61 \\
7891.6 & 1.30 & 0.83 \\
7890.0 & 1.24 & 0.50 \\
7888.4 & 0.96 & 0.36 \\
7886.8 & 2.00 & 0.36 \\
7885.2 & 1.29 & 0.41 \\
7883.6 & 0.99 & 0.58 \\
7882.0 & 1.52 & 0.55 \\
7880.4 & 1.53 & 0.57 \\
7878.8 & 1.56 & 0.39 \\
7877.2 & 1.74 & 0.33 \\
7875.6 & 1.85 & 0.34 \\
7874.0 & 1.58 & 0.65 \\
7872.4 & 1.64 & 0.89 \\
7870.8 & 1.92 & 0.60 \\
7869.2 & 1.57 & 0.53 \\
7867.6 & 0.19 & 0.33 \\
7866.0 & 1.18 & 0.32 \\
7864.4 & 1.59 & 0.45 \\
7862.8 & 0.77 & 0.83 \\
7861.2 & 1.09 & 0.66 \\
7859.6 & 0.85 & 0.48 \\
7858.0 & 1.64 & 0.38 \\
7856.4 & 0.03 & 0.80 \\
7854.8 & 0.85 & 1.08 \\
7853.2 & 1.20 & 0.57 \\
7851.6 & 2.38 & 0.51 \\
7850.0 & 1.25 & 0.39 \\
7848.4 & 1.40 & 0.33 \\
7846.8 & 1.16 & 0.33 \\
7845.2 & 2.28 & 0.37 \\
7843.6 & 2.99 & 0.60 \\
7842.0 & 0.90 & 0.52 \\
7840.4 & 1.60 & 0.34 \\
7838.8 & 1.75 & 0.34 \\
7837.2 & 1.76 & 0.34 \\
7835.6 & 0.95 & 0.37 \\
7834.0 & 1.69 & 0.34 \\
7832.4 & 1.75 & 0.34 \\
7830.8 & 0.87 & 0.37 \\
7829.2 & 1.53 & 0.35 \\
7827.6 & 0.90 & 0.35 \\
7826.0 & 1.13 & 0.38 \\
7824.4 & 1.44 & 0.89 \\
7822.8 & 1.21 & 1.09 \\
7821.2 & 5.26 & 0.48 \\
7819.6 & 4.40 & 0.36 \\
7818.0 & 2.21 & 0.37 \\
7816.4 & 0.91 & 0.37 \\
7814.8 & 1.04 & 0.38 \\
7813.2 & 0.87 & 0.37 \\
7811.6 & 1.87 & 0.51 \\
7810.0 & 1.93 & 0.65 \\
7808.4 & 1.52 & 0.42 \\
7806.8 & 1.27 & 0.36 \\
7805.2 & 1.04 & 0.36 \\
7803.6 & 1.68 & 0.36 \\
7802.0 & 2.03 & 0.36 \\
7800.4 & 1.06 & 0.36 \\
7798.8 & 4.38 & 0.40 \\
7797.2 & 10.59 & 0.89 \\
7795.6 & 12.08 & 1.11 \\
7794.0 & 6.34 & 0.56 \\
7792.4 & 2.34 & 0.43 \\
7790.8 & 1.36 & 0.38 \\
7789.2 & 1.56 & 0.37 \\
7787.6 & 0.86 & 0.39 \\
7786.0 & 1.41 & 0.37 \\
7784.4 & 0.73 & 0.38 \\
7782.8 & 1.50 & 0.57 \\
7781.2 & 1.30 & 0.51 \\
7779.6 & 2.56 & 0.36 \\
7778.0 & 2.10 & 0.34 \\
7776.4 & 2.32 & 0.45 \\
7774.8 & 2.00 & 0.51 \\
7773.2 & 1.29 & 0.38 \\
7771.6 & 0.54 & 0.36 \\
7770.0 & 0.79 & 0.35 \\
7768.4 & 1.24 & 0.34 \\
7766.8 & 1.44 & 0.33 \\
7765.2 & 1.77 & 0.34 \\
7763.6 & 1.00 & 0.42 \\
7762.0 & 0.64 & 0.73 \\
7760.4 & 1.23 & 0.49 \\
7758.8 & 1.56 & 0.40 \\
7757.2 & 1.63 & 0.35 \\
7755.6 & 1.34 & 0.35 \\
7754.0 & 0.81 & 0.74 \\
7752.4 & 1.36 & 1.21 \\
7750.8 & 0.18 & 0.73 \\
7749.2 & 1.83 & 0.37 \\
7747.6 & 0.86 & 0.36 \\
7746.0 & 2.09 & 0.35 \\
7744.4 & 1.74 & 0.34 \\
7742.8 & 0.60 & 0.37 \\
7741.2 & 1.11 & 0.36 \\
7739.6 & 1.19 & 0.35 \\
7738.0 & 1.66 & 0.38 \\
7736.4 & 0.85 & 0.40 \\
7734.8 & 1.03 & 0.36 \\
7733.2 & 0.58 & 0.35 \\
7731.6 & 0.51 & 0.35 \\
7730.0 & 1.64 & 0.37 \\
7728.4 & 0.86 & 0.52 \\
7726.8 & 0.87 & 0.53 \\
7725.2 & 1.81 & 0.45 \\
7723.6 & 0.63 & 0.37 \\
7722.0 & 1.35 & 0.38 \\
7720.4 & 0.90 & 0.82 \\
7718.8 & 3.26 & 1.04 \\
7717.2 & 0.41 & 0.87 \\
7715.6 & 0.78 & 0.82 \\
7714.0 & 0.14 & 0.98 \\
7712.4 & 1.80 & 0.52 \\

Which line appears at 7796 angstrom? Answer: H-alpha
